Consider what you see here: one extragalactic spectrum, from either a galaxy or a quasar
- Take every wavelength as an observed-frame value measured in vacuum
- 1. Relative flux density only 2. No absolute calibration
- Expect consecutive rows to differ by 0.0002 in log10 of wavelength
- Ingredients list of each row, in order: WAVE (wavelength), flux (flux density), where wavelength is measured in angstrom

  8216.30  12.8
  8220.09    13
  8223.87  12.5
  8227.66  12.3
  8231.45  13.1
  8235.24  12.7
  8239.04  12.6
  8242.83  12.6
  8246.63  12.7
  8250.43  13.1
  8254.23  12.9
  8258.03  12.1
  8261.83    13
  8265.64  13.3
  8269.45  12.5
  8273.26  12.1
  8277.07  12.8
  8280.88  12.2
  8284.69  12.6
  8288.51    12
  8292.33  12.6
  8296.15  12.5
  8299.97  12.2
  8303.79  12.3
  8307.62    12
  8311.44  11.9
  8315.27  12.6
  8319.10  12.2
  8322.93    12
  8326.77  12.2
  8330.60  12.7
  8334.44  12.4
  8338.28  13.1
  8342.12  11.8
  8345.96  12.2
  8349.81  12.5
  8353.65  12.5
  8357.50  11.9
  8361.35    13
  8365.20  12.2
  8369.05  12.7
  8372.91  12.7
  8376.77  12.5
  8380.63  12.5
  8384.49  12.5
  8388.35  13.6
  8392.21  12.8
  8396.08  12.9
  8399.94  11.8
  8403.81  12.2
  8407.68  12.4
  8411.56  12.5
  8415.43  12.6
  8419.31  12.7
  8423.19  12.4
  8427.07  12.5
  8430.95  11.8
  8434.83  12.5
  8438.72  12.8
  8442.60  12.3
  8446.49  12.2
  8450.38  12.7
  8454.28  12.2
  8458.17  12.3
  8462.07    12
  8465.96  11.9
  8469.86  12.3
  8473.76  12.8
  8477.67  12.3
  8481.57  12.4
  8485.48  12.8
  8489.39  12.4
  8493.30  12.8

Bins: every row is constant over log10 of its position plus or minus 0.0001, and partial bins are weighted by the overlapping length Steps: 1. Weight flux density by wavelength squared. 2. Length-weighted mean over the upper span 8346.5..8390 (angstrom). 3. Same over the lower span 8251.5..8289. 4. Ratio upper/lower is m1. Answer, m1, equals 1.02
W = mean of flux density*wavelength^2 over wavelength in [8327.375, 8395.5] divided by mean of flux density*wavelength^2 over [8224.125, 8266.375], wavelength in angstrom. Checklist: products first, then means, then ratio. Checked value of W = 1.01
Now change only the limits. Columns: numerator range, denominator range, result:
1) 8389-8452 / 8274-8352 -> 1.04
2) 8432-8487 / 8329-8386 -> 1.02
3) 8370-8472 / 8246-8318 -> 1.03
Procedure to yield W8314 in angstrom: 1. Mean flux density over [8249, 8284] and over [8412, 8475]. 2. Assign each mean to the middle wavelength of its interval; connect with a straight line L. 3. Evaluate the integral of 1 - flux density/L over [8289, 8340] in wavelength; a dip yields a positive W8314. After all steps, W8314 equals 0.9 angstrom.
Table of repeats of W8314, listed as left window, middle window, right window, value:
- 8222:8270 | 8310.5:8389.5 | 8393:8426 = 0.6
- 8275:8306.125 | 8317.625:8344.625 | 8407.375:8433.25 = 0.1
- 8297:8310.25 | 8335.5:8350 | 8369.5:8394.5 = 0.1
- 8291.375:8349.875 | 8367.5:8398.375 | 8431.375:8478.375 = -1.1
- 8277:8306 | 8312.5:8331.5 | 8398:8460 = 0.1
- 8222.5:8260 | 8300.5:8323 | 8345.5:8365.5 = 0.6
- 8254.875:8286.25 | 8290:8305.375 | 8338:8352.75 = 0.1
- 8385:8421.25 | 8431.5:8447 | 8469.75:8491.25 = 0.2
